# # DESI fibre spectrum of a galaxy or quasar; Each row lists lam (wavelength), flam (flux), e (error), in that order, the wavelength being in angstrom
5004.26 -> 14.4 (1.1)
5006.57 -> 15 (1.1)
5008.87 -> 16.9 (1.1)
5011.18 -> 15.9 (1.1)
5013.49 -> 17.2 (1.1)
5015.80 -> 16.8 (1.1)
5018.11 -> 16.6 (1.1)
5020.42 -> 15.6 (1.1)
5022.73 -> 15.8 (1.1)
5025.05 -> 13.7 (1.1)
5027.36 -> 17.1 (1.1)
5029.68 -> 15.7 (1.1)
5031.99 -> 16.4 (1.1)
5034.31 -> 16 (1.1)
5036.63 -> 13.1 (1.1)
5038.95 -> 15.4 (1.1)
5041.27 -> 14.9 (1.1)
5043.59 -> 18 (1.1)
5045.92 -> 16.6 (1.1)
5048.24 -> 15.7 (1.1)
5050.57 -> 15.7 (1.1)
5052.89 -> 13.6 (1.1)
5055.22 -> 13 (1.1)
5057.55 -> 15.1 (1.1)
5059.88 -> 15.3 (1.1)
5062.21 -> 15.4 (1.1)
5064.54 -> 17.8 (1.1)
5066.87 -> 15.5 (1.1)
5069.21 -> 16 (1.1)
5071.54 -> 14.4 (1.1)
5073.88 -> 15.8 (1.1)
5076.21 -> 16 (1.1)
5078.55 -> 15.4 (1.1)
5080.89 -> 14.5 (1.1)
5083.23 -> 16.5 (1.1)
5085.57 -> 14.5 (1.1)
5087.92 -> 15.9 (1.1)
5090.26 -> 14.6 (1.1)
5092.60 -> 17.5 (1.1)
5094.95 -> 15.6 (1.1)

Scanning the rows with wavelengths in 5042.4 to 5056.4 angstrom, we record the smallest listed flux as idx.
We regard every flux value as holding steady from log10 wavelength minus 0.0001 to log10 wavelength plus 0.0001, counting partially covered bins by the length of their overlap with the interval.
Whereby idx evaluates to 13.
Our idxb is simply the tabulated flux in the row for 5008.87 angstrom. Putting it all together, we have 16.9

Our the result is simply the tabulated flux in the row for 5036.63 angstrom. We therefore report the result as 13.1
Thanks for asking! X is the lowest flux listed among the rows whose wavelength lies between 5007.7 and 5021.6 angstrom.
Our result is 15.6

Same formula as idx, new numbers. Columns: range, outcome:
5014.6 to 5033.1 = 13.7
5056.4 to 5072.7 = 14.4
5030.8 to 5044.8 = 13.1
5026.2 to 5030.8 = 15.7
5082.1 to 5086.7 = 14.5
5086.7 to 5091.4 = 14.6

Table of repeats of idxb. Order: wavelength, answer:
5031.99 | 16.4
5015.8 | 16.8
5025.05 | 13.7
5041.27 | 14.9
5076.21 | 16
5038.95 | 15.4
